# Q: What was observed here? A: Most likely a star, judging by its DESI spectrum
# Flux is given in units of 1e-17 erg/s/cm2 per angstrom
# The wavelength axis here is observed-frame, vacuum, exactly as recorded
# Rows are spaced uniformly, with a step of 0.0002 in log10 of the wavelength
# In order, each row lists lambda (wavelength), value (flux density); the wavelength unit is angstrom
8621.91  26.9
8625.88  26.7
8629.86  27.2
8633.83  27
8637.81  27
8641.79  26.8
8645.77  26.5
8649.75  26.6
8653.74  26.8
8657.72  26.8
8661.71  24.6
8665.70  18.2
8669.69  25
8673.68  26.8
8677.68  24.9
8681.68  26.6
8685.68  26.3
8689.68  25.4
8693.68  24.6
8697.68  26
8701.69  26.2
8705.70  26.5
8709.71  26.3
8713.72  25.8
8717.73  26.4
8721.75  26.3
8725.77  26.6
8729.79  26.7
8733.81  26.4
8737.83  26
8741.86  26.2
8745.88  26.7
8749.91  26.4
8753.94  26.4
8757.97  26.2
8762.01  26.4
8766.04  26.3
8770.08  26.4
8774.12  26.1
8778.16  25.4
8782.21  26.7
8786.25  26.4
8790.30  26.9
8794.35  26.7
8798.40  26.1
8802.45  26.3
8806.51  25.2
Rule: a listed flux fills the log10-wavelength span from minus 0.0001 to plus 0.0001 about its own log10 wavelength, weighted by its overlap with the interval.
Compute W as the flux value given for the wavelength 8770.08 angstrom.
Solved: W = 26.4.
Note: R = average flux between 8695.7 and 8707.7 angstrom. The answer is 26.2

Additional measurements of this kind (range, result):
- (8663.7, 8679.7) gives 23.7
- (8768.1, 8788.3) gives 26.2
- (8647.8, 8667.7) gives 24.6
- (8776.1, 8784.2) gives 26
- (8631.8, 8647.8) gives 26.8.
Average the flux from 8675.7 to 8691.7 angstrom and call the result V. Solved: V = 25.8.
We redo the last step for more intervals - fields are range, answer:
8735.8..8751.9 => 26.3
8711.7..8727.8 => 26.3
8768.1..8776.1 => 26.2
